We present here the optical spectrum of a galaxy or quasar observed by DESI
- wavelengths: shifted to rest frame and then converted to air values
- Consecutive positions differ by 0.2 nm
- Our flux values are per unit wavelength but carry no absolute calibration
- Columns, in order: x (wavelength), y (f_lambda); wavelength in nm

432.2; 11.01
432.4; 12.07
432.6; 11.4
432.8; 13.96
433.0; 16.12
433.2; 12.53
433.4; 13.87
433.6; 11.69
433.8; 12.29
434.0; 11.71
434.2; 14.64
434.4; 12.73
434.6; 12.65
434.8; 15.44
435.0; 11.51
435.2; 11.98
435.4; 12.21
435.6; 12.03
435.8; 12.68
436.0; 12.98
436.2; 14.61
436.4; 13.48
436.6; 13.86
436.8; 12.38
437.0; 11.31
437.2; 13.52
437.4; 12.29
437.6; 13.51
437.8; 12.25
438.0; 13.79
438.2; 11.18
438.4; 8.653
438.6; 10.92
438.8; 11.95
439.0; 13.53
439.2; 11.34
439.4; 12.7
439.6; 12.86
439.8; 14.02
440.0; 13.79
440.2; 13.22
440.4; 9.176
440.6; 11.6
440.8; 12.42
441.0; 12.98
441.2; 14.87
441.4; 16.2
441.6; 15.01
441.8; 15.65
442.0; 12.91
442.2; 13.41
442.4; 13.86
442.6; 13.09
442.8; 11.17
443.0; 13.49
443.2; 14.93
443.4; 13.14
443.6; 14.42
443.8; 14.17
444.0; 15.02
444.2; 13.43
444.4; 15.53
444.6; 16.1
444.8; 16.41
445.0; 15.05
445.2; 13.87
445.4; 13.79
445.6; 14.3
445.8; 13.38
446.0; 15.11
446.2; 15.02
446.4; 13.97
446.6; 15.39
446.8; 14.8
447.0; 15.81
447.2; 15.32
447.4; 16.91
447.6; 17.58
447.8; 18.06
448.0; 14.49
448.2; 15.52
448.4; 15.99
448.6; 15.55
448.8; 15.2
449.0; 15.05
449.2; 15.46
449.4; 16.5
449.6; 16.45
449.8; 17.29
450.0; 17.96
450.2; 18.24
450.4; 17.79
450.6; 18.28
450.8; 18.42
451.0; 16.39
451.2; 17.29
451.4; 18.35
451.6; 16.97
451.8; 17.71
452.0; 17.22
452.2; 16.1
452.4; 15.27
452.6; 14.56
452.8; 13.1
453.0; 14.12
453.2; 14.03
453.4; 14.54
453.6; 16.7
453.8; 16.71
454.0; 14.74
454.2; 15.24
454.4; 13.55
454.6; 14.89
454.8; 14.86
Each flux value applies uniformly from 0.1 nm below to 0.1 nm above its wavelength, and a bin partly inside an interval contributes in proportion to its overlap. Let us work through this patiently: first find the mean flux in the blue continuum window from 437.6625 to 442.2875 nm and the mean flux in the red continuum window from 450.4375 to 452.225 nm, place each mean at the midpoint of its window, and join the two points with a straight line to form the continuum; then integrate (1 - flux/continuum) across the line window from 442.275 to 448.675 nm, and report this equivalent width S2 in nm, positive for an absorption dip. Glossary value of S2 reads 0.107 nm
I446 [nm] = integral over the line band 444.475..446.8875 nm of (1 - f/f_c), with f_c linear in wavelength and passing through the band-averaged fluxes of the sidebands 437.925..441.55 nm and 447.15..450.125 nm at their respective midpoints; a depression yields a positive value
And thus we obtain 0.04 nm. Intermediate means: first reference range 12.5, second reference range 16.3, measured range 14.8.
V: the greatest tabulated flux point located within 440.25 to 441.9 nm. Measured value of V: 16.2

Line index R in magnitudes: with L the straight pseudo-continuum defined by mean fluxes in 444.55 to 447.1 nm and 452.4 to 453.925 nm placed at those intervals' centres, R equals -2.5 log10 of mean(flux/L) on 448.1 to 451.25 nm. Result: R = -0.13 mag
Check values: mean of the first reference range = 14.8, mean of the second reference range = 14.9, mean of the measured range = 16.7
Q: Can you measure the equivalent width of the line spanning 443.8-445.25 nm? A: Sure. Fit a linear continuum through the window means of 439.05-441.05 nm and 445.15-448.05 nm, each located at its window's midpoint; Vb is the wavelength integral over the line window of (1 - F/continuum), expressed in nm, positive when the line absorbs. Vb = -0.071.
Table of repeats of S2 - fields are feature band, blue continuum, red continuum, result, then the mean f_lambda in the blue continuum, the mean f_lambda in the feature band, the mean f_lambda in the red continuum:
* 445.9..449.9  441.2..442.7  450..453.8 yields -0.04 nm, 14.3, 15.8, 16.4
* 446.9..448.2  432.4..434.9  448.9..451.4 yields 0.02 nm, 13.2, 16.3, 17.1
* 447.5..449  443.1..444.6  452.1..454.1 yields -0.13 nm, 14.5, 16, 15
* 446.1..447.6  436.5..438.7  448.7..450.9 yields 0.03 nm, 12.2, 15.5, 17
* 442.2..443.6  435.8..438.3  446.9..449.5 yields 0.11 nm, 12.9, 13.4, 16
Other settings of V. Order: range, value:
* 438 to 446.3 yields 16.41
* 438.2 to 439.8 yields 14.02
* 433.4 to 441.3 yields 15.44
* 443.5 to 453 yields 18.42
